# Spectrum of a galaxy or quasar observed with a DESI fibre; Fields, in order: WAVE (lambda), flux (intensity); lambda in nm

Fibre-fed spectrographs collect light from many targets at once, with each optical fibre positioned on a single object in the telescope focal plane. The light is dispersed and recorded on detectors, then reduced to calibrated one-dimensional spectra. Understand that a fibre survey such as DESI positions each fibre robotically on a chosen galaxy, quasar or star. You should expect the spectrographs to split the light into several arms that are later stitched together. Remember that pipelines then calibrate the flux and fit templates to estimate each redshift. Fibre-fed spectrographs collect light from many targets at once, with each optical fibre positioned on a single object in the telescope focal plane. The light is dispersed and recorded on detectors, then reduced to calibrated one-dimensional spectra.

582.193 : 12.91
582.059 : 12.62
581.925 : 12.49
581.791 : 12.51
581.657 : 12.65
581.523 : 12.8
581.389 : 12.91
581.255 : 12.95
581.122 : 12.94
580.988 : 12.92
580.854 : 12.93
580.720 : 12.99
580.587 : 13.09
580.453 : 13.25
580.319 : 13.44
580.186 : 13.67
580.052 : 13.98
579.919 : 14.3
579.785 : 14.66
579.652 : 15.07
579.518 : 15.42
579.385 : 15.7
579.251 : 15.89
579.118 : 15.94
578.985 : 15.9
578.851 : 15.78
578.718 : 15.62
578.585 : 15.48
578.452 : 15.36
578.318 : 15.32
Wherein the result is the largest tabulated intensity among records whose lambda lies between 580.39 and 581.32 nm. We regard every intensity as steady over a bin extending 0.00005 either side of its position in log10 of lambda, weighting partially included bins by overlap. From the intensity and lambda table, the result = 13.25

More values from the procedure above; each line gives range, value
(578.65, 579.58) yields 15.94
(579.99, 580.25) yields 13.98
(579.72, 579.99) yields 14.66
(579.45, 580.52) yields 15.42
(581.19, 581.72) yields 12.95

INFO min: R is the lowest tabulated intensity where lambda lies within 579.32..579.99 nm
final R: 14.3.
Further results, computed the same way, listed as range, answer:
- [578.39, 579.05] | 15.36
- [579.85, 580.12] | 13.98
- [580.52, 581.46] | 12.91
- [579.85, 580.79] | 12.99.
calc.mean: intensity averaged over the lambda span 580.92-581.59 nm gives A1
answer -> 12.9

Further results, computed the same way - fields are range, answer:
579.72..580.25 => 14.1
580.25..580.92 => 13.1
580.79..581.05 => 12.9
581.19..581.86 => 12.8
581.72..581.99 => 12.5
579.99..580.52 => 13.6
